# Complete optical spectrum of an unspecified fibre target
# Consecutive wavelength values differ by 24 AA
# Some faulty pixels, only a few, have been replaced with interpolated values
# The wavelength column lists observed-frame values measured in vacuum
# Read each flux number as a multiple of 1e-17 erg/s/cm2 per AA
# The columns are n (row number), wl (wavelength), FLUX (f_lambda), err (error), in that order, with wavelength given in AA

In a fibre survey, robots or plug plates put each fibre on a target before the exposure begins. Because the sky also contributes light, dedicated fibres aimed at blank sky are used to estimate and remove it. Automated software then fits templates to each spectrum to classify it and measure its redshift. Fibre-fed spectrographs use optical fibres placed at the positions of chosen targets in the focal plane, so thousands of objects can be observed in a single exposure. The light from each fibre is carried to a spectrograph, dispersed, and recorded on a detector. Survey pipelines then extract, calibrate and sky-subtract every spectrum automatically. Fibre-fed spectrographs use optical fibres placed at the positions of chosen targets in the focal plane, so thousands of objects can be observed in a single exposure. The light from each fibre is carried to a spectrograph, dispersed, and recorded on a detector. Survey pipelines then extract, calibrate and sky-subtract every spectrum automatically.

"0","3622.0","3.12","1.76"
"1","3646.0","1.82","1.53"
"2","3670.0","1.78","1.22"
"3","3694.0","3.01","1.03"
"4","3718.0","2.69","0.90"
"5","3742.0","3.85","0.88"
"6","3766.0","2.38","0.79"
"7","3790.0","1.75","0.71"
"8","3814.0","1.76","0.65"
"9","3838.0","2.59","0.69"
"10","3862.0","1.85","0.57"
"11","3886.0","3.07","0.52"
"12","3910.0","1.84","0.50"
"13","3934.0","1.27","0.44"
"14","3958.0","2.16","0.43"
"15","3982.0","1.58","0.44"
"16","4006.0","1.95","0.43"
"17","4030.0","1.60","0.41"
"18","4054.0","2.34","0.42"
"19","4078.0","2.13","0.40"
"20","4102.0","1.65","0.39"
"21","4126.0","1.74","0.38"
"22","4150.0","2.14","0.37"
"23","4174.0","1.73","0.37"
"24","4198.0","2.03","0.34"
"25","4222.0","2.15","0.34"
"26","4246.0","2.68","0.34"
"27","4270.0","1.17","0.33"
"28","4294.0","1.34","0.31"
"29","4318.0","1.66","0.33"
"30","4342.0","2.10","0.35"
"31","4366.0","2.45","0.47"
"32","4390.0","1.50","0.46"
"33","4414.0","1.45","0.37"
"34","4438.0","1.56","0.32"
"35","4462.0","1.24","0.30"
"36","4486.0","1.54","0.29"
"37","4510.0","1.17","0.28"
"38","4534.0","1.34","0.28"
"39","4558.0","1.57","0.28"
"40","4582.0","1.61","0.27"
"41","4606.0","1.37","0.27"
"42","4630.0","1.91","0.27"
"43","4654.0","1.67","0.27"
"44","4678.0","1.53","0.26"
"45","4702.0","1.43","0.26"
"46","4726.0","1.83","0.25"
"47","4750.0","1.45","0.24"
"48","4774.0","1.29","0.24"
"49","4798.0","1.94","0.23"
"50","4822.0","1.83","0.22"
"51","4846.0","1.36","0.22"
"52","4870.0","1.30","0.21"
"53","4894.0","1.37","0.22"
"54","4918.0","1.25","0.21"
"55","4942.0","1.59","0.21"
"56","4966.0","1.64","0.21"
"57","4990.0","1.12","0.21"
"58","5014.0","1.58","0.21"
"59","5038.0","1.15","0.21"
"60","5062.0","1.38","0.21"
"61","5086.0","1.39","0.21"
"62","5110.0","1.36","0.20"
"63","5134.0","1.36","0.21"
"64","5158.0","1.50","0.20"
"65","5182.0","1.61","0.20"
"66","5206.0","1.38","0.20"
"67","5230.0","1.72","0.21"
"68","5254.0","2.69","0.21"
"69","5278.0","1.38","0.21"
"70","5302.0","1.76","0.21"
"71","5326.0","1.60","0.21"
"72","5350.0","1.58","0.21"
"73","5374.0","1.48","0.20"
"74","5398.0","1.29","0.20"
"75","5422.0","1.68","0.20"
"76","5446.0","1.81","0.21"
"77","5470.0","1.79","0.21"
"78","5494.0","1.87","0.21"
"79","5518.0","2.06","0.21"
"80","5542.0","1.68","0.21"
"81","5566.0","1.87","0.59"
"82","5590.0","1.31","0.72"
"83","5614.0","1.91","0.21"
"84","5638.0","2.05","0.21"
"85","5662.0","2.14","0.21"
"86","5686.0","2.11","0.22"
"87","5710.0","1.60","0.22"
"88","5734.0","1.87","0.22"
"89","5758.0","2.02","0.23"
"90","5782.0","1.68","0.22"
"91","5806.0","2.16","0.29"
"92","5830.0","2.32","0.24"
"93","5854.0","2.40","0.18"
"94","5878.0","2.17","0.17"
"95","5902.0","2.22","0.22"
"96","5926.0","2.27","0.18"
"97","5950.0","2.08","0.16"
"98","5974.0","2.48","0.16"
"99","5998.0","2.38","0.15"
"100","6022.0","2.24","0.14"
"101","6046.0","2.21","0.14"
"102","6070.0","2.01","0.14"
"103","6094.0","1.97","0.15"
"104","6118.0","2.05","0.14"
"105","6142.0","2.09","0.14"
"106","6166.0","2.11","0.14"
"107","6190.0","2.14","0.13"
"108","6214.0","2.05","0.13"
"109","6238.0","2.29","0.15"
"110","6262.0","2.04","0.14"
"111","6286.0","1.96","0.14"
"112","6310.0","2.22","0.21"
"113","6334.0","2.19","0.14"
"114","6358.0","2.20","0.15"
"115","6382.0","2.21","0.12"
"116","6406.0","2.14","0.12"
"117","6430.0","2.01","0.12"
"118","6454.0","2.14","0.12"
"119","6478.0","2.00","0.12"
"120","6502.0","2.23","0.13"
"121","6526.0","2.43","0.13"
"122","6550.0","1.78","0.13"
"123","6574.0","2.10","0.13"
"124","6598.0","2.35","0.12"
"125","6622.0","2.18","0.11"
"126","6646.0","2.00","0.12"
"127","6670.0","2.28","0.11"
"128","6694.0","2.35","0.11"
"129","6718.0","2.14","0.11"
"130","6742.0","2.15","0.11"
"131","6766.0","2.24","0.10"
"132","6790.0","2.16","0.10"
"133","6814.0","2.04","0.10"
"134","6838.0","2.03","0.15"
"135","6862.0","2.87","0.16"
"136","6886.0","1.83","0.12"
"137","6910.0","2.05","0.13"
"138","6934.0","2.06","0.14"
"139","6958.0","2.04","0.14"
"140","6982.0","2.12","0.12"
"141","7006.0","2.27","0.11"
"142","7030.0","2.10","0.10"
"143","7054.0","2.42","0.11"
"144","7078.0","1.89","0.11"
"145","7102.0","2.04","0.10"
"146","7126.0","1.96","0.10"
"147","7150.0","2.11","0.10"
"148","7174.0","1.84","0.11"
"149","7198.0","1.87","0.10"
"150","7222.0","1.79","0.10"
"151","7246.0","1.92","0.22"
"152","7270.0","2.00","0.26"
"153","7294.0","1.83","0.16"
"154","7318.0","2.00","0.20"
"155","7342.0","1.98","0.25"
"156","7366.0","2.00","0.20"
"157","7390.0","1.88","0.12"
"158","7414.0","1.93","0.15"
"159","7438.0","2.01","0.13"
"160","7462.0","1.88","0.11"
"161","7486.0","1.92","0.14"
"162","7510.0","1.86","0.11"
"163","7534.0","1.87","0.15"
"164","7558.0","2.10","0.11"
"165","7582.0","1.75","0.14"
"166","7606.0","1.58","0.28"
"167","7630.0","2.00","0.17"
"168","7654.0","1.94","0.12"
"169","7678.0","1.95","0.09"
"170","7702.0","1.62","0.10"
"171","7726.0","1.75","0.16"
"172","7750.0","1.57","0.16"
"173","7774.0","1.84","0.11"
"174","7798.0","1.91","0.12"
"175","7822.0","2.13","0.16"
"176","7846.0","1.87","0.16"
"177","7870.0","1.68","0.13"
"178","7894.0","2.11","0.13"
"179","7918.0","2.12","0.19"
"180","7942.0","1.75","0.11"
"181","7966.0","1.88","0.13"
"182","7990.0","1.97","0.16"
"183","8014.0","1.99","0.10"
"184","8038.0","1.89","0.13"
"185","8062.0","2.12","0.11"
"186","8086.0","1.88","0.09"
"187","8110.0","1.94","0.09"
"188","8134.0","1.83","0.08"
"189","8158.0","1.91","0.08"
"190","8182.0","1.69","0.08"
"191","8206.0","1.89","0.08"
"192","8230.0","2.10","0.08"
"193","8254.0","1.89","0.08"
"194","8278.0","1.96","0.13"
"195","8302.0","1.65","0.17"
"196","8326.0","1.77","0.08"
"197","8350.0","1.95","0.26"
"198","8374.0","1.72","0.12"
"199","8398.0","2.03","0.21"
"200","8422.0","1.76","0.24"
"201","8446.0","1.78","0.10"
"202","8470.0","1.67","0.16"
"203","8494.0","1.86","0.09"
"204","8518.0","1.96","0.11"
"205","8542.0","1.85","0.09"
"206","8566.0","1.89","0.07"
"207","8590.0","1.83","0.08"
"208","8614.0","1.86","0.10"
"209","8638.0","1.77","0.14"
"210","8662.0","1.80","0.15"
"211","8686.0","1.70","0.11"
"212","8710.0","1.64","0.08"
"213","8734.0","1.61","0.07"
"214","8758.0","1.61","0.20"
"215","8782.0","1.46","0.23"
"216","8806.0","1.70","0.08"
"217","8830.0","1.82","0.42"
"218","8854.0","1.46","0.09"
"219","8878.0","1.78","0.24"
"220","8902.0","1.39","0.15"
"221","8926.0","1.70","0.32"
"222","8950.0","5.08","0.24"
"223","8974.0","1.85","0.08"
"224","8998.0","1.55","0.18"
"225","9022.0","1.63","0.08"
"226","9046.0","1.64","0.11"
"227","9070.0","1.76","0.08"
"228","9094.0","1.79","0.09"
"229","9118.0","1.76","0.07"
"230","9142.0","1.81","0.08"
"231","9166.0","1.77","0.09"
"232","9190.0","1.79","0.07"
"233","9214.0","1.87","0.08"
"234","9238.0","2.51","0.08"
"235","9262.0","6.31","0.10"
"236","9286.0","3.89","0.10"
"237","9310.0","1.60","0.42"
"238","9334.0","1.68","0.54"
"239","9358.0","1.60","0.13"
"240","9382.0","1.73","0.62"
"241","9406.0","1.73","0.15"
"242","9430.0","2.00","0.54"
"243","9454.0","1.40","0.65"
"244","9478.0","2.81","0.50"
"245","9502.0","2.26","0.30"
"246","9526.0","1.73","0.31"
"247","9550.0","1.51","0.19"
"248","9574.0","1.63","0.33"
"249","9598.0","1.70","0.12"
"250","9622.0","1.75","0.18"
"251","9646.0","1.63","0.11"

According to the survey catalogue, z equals 0.41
